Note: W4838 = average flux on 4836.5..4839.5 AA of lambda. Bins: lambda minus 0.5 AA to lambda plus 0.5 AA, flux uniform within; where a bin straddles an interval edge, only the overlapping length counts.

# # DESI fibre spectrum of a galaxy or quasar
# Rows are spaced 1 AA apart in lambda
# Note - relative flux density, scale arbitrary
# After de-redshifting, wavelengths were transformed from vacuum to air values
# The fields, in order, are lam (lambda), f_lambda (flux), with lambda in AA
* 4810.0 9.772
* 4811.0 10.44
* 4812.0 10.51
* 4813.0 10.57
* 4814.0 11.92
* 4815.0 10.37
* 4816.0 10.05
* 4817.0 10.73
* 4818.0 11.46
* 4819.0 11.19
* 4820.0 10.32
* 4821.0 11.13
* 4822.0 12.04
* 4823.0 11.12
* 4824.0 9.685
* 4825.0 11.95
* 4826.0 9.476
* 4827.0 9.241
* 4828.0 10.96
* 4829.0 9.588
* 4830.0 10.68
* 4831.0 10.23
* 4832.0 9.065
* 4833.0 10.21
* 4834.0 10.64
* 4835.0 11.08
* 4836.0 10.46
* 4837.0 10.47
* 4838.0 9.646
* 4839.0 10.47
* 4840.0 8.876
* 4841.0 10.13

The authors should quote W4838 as 10.2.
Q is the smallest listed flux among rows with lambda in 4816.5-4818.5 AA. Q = 10.73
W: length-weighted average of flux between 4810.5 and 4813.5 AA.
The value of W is 10.5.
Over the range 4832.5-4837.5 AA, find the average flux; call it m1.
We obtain 10.6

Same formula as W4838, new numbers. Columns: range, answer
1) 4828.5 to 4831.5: 10.2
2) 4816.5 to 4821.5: 11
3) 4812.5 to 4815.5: 11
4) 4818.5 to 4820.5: 10.8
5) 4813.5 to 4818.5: 10.9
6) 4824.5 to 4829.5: 10.2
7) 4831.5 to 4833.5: 9.64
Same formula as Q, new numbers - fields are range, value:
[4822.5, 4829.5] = 9.241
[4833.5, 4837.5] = 10.46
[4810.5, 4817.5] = 10.05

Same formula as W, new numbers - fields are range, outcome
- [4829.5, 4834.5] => 10.2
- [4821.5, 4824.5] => 10.9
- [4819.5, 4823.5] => 11.2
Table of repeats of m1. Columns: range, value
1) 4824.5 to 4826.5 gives 10.7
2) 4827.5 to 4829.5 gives 10.3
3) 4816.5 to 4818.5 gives 11.1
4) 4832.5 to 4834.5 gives 10.4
